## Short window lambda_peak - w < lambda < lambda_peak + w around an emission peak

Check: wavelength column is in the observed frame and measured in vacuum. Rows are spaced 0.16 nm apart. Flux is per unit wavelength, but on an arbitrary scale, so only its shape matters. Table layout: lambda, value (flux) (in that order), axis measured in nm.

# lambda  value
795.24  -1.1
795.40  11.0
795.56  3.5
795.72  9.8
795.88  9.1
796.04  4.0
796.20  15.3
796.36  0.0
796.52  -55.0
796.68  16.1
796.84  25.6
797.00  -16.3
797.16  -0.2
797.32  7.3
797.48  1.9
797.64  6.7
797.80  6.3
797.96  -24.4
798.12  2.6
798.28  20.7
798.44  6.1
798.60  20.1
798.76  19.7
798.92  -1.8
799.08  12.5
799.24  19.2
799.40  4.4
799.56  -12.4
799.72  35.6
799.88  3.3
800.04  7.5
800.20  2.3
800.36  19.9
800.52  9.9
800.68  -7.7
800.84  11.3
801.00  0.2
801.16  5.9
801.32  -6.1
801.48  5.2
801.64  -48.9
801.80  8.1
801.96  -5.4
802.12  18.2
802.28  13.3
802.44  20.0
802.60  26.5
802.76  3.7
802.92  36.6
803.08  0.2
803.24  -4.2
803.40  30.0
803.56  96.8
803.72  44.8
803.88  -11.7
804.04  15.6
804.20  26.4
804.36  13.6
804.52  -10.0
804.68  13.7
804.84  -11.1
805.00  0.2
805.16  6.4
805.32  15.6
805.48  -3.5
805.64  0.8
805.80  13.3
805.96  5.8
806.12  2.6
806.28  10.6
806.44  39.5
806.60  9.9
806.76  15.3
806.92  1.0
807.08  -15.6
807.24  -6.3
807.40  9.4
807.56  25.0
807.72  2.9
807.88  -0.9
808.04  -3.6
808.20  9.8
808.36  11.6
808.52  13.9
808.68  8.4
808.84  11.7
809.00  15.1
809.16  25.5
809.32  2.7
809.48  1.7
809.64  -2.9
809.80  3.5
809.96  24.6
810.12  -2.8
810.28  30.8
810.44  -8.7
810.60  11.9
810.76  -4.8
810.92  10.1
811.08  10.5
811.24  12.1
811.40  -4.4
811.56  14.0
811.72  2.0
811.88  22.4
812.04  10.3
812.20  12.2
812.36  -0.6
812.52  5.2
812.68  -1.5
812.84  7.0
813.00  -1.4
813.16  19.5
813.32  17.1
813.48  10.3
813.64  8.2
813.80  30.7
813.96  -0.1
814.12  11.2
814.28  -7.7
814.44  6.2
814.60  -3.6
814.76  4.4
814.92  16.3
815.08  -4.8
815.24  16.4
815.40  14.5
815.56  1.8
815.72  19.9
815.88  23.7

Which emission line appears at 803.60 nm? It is H-beta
